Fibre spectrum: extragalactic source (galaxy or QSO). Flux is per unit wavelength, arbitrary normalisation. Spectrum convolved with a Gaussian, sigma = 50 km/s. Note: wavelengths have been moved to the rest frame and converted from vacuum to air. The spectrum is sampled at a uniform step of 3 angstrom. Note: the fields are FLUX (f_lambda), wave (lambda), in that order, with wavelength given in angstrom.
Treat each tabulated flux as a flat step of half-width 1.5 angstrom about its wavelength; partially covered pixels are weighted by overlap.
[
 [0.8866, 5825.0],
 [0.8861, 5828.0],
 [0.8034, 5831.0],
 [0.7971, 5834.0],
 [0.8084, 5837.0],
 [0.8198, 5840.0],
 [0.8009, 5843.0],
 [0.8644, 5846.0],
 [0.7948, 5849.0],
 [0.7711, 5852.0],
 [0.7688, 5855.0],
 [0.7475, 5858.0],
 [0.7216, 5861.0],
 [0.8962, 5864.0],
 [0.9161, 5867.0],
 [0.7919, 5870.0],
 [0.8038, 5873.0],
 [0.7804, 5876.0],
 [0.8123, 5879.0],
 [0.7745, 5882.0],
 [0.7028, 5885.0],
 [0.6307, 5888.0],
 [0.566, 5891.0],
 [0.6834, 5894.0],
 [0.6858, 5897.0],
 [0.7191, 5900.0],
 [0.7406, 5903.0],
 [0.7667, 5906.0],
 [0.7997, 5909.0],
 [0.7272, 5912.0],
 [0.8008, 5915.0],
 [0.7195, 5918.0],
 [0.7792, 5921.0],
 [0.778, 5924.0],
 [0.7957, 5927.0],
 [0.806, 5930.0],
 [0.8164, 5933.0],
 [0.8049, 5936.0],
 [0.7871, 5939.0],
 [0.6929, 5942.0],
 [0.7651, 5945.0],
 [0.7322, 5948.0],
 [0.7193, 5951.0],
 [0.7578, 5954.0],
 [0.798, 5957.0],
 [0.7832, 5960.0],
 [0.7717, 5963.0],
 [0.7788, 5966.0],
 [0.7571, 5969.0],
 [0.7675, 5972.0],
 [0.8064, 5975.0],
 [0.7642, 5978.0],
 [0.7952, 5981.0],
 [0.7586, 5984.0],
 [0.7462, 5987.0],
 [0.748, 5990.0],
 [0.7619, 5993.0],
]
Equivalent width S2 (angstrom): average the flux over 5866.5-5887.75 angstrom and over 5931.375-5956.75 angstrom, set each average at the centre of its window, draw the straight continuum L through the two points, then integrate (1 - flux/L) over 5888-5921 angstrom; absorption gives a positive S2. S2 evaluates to 2.3 angstrom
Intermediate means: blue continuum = 0.782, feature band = 0.719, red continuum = 0.762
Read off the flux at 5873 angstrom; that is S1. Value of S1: 0.8038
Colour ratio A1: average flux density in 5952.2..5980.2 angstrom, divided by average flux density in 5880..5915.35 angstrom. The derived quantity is 1.09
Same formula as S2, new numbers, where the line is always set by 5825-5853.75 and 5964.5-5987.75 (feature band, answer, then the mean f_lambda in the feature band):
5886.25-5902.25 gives 2.8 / 0.662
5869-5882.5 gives 0.2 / 0.794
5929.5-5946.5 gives 0.2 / 0.777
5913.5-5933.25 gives 0.2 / 0.783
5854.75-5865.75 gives 0.3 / 0.788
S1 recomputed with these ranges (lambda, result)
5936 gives 0.8049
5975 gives 0.8064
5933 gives 0.8164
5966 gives 0.7788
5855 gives 0.7688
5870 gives 0.7919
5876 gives 0.7804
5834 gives 0.7971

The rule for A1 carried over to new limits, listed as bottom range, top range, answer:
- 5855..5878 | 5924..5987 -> 0.96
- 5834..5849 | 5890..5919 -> 0.88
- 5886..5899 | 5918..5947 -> 1.20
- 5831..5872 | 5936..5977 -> 0.95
